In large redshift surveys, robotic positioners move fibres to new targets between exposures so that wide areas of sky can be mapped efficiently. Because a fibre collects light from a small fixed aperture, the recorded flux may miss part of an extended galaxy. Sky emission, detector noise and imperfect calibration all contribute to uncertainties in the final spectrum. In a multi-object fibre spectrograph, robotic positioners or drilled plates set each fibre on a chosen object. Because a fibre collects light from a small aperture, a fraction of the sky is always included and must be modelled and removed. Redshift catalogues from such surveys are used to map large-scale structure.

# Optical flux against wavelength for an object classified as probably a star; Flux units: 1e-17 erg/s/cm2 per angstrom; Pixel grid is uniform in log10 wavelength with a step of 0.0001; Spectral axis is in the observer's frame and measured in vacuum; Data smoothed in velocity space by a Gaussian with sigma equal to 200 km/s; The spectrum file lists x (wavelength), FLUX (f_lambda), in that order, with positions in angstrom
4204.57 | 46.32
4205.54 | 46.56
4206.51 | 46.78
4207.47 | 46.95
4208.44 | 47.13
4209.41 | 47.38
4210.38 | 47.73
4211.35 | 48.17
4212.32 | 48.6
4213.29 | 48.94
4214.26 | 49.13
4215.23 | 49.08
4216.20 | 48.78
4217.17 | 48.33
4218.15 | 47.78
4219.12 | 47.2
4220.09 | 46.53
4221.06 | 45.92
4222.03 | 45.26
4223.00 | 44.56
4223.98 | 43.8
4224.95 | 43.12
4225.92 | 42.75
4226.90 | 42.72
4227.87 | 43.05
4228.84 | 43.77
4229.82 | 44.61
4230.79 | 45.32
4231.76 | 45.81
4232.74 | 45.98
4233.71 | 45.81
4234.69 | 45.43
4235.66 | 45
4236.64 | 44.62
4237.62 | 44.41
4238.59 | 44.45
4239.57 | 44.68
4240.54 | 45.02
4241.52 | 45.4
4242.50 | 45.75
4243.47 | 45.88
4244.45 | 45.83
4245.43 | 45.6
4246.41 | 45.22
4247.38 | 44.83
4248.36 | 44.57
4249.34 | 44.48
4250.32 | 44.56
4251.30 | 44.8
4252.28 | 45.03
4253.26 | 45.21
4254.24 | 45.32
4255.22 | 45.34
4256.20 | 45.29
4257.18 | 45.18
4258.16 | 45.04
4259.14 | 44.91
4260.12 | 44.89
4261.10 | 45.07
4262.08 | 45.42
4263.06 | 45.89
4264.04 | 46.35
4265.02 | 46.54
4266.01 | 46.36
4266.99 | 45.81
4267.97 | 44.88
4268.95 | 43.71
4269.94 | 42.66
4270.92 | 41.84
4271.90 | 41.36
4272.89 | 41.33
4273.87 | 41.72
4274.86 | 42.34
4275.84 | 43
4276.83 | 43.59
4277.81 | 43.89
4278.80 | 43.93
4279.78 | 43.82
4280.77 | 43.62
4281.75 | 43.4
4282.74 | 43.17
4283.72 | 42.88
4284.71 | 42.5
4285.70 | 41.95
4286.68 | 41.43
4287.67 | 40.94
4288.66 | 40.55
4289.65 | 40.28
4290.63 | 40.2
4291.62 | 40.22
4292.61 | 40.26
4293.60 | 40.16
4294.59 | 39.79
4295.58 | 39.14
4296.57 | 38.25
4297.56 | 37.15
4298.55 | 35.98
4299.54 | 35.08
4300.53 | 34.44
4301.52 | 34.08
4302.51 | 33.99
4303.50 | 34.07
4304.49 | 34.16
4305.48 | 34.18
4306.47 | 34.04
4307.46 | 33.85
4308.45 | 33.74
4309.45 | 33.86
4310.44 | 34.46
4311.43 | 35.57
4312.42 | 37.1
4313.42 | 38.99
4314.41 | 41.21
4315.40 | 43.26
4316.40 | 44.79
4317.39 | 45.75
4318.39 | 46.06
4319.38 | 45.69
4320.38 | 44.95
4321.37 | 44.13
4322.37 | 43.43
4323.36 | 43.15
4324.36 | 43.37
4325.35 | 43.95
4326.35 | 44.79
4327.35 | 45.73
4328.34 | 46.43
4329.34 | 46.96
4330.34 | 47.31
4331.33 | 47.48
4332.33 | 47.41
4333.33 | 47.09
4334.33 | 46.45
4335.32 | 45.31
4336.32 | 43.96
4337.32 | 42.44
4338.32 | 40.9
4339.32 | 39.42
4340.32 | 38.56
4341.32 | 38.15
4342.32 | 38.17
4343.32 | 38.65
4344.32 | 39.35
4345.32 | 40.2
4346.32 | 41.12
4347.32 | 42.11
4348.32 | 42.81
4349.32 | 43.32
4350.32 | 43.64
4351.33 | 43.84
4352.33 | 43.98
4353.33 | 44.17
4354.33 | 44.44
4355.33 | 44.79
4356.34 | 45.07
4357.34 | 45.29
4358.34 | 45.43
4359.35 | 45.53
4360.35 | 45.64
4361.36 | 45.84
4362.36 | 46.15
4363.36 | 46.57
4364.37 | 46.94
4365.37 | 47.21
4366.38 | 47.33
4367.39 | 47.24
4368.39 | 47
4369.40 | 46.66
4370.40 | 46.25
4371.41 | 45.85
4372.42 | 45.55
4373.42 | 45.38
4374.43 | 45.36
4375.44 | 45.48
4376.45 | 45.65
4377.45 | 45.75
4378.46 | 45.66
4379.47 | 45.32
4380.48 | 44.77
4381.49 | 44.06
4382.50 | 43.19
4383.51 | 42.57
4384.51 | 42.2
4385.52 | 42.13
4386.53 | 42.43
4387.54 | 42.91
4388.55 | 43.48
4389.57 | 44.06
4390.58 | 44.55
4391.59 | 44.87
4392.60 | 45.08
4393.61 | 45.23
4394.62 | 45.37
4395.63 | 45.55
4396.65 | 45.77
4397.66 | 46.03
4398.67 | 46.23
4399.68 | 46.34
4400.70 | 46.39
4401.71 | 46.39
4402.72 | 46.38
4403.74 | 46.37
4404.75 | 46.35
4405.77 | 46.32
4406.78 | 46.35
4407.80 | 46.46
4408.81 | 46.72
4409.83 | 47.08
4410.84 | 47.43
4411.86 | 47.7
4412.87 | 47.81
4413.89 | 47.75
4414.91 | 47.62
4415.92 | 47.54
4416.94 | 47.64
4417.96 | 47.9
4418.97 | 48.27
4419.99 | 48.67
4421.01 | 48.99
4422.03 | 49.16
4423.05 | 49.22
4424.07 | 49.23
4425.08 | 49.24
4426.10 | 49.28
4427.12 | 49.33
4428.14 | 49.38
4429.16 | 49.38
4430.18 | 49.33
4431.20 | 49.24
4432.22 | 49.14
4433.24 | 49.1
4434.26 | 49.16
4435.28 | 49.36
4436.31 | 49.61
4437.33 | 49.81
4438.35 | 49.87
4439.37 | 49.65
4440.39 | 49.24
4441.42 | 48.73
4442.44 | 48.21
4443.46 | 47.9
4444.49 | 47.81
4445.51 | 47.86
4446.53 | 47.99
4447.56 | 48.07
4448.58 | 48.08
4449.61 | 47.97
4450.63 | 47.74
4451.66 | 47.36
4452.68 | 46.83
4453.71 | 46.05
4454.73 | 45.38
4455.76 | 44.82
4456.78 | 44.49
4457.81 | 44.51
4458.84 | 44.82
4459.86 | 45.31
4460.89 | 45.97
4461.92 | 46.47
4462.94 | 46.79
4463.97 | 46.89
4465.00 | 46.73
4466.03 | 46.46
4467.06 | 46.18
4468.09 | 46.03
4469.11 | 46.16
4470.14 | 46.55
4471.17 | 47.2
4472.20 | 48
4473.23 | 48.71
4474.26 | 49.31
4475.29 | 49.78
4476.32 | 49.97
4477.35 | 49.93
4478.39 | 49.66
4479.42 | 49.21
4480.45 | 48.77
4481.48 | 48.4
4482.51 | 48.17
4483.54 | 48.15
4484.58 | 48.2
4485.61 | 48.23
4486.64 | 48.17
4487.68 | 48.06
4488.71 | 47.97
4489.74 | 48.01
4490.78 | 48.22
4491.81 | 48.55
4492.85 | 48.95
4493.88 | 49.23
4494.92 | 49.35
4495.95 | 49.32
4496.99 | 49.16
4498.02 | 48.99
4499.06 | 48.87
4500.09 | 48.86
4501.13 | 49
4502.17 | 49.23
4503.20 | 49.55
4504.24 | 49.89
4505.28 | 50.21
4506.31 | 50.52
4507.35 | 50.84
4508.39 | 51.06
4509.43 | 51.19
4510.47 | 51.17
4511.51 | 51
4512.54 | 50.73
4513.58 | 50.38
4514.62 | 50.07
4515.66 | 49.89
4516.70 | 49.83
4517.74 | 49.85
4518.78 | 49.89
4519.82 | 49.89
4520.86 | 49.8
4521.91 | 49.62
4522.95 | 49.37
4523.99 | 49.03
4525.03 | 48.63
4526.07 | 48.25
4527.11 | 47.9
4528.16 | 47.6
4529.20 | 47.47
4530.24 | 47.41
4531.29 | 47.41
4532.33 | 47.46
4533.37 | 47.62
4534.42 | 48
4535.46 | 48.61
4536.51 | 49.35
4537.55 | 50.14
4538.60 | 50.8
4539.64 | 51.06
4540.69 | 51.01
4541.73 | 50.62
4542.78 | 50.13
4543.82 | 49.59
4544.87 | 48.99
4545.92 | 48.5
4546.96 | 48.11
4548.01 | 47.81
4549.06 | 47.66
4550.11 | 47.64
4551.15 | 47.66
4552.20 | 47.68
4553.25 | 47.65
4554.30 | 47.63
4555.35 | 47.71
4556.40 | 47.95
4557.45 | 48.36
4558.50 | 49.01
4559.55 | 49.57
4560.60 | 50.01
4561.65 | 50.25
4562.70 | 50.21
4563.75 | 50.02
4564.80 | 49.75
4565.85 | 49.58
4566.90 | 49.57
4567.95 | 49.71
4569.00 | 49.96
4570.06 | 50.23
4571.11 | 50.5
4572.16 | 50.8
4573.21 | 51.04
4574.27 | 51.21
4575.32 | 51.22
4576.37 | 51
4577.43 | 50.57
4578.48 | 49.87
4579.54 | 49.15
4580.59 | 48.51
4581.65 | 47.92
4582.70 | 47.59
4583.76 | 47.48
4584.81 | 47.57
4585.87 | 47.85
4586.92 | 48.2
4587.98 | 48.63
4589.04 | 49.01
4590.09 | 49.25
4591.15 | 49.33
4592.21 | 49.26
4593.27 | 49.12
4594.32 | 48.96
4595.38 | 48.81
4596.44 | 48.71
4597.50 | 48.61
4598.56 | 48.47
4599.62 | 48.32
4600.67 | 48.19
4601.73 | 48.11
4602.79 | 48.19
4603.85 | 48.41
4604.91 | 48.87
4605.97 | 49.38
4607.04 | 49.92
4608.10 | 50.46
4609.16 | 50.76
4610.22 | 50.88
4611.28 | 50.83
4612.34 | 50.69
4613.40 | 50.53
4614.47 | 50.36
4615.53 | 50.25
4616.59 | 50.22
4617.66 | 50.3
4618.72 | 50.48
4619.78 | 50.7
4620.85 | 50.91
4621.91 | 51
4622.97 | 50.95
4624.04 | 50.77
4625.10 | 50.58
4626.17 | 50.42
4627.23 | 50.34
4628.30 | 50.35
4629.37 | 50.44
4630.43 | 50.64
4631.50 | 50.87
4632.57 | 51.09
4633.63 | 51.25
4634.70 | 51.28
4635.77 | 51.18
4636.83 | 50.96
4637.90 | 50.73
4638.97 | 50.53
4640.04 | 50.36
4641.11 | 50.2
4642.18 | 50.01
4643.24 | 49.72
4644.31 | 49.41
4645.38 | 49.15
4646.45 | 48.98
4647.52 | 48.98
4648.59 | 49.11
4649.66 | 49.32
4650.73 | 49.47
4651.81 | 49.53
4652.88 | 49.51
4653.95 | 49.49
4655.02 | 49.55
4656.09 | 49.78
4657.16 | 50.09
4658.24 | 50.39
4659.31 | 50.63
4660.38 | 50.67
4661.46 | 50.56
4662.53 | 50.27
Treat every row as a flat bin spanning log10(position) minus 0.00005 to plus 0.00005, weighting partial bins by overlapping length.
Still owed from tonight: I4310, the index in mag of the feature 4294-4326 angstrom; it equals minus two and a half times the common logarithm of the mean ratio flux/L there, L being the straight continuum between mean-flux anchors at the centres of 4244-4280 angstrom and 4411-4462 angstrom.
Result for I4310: 0.17 mag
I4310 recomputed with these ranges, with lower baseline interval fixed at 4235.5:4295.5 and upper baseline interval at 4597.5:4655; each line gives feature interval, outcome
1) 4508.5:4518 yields -0.05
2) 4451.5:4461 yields 0.04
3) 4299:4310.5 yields 0.29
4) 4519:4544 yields -0.01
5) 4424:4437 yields -0.06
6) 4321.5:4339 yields 0.00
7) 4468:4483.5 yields -0.02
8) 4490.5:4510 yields -0.04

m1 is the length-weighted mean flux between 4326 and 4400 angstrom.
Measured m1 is 44.5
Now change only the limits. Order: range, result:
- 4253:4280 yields 44.3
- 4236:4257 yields 45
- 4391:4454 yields 47.8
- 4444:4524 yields 48.4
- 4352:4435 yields 46.4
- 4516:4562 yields 48.8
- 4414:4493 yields 48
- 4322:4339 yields 45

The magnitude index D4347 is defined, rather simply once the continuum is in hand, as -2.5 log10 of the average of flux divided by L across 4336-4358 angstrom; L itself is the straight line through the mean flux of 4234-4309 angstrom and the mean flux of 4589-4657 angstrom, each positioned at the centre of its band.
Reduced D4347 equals 0.05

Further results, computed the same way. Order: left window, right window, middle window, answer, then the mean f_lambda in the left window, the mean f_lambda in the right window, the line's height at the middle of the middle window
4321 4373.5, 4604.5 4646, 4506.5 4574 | -0.02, 44.3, 50.5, 48.6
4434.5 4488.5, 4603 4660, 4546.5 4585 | 0.00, 47.7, 50.2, 49.2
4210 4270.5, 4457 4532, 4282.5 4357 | 0.13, 45.5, 48.6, 46.5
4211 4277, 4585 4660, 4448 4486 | 0.01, 45.1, 49.8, 47.9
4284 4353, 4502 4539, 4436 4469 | -0.01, 40.8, 49.4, 46.5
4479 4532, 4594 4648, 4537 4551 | 0.00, 49.2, 50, 49.4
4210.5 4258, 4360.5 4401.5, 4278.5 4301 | 0.13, 45.6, 45.3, 45.5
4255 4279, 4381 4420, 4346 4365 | 0.01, 44.2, 45.7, 45.2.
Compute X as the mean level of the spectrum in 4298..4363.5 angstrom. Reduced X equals 41.7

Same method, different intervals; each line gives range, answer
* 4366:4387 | 45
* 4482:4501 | 48.6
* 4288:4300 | 38.9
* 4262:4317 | 40.3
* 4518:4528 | 49.1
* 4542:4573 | 49.1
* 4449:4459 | 46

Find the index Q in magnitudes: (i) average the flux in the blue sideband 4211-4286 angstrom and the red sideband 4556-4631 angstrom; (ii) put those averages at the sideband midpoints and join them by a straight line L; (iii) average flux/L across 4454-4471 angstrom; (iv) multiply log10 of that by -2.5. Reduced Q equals 0.045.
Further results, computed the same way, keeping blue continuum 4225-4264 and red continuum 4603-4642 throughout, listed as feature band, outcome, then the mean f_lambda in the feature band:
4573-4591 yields 0.02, 49.1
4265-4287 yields 0.05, 43.2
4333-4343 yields 0.11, 41.9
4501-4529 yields -0.02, 49.8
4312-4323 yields 0.07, 43.2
